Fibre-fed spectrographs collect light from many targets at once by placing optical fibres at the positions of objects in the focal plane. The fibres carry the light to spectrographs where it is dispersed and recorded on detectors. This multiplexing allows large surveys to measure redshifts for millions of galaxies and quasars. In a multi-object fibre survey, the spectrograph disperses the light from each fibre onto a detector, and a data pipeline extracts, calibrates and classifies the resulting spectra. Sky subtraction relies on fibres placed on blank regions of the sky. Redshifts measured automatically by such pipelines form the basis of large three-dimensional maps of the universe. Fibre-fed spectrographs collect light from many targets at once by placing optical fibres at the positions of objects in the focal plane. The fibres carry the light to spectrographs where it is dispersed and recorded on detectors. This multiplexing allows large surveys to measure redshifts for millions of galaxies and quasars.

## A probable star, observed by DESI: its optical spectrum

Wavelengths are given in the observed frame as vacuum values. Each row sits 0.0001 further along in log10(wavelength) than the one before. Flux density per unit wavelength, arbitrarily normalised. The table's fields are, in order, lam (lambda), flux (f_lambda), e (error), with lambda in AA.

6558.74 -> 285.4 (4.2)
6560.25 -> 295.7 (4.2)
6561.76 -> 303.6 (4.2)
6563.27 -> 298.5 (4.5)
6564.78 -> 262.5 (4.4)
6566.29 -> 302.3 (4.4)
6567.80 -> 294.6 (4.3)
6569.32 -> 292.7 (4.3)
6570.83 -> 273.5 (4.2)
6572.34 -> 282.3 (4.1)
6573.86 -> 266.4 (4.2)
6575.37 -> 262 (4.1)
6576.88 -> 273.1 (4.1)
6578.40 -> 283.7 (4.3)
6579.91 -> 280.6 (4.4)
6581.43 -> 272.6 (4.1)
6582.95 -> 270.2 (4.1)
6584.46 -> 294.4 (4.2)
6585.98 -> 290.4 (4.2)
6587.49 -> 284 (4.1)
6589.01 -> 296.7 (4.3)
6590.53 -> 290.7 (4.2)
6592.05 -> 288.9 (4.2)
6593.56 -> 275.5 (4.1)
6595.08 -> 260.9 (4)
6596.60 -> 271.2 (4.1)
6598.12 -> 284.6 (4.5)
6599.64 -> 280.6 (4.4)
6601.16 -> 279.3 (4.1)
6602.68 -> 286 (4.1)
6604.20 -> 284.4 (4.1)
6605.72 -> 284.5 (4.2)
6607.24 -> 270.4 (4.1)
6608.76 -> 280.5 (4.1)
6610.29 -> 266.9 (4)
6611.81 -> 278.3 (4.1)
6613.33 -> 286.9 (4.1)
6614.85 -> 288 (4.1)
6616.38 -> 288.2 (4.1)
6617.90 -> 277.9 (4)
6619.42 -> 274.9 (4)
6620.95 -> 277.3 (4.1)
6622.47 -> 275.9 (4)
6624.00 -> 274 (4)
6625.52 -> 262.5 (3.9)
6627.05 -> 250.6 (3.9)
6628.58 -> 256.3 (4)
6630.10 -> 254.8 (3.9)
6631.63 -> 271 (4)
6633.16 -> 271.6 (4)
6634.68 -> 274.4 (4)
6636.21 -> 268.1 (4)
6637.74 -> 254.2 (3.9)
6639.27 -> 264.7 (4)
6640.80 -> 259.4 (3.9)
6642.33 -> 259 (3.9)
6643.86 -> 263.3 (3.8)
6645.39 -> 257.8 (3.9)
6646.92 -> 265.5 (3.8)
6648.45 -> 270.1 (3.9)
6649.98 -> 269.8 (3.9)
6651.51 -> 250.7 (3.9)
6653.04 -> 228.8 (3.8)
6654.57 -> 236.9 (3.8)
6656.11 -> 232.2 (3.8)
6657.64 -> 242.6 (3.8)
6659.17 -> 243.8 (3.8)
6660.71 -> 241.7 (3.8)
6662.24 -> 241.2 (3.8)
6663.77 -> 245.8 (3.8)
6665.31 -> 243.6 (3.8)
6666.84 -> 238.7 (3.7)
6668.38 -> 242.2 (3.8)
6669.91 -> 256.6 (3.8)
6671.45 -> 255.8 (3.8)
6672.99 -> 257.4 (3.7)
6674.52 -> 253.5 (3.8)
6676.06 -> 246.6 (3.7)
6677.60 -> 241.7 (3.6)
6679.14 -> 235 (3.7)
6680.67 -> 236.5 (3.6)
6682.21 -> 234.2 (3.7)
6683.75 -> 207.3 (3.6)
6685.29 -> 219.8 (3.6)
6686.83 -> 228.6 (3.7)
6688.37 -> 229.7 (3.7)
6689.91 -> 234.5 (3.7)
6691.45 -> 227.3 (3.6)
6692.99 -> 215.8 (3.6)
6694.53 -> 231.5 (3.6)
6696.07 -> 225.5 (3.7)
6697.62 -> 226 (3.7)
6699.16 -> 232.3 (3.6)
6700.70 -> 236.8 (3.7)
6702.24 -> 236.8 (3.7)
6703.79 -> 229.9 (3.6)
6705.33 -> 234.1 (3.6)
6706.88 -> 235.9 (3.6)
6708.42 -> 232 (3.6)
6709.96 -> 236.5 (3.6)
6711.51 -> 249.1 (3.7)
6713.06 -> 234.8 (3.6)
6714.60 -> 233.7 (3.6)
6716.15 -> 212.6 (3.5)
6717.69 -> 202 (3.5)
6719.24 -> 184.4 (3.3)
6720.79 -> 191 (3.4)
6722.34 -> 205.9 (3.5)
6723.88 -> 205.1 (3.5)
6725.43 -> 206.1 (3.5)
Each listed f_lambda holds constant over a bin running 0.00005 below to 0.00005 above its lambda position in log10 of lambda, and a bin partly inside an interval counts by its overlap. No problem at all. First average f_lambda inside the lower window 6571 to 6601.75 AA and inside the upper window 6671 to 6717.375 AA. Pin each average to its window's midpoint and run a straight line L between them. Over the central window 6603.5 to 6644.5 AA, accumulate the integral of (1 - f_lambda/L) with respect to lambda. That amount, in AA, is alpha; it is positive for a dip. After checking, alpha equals -1.21 AA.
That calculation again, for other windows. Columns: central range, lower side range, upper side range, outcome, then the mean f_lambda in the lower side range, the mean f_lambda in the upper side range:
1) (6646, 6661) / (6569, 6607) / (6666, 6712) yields 0.2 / 280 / 236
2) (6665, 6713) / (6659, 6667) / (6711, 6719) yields -0.6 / 243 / 223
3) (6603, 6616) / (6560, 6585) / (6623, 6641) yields -0.5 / 283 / 264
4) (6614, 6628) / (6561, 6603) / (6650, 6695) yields -0.6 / 282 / 239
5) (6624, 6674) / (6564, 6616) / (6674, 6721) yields -0.5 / 281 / 229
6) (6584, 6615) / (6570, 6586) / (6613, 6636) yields -0.8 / 277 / 272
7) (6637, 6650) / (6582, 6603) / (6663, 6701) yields -0.3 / 282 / 236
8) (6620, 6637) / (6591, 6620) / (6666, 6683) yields 0.1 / 280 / 245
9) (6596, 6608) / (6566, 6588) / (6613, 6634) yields -0.2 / 281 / 272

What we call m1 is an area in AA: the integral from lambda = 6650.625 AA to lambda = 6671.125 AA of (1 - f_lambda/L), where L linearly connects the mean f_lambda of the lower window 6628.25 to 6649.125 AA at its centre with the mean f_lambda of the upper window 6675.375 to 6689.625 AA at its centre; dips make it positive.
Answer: 0.4 AA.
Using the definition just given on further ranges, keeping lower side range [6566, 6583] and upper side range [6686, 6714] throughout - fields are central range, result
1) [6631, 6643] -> -0.4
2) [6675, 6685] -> 0.3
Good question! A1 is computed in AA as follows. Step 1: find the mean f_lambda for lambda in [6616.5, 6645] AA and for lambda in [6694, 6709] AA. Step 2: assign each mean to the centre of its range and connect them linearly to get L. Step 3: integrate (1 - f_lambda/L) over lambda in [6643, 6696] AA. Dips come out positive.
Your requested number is 1.3 AA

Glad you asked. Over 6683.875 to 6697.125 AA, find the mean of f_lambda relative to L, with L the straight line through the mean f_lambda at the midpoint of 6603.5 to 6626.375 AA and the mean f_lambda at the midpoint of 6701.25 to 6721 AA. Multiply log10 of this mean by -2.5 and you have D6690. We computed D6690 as 0.051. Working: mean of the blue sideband 278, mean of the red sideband 225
